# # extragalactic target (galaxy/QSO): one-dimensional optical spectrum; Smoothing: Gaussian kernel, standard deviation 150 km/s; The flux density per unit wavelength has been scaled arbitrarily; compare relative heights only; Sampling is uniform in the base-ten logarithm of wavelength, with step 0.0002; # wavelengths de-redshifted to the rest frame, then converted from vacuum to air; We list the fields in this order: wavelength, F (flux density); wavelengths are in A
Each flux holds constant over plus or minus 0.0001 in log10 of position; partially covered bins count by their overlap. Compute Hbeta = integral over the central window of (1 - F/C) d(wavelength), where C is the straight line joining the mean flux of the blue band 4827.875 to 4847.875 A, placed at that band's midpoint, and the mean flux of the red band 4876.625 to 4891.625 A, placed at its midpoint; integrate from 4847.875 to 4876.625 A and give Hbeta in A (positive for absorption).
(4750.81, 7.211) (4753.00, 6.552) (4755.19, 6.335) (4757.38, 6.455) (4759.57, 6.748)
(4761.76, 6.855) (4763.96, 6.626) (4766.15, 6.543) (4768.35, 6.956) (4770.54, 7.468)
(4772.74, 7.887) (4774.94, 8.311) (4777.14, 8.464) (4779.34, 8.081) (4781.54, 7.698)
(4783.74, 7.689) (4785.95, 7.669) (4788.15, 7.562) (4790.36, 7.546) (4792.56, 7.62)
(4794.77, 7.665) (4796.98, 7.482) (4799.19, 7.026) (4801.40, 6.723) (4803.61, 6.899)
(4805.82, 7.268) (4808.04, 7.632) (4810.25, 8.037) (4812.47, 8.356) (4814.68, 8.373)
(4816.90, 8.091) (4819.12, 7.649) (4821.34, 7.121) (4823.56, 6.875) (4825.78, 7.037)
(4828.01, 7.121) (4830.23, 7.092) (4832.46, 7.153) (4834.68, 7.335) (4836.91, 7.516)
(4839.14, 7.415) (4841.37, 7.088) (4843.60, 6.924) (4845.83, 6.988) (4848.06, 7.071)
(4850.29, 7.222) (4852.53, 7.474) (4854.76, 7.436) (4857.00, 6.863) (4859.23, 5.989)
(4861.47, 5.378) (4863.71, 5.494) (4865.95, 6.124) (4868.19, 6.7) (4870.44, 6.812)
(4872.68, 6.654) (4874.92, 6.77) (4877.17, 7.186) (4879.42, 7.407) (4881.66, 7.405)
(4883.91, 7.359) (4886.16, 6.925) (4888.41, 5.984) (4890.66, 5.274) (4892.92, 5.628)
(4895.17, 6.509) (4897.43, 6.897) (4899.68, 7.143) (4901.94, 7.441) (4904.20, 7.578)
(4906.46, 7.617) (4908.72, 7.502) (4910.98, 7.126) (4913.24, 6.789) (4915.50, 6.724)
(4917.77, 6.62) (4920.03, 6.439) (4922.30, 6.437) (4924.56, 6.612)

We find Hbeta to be 1.5 A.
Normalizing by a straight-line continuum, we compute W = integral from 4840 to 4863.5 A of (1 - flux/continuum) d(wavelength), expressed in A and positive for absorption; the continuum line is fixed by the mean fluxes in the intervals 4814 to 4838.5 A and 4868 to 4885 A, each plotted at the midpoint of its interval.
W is 1.36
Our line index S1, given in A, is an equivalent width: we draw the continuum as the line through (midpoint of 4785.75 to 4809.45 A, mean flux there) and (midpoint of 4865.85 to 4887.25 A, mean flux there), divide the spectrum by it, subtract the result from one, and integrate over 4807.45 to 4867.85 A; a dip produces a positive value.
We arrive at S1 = 0.4 A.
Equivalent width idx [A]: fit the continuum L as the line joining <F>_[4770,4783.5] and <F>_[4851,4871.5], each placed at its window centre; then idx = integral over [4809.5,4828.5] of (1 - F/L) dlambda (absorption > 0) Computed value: -1.04 A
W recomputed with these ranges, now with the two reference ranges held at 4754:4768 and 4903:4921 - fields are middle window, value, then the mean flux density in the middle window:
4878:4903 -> 0.9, 6.73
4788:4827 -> -4.3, 7.49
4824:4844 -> -1.1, 7.18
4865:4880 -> 0.3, 6.79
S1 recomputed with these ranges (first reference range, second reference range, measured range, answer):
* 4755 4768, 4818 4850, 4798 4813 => -0.9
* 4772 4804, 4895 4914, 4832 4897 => 5.3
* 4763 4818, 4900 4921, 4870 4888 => 0.5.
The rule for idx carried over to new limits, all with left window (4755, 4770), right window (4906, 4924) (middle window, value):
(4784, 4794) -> -1.3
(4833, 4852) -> -1.2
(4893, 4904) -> -0.1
